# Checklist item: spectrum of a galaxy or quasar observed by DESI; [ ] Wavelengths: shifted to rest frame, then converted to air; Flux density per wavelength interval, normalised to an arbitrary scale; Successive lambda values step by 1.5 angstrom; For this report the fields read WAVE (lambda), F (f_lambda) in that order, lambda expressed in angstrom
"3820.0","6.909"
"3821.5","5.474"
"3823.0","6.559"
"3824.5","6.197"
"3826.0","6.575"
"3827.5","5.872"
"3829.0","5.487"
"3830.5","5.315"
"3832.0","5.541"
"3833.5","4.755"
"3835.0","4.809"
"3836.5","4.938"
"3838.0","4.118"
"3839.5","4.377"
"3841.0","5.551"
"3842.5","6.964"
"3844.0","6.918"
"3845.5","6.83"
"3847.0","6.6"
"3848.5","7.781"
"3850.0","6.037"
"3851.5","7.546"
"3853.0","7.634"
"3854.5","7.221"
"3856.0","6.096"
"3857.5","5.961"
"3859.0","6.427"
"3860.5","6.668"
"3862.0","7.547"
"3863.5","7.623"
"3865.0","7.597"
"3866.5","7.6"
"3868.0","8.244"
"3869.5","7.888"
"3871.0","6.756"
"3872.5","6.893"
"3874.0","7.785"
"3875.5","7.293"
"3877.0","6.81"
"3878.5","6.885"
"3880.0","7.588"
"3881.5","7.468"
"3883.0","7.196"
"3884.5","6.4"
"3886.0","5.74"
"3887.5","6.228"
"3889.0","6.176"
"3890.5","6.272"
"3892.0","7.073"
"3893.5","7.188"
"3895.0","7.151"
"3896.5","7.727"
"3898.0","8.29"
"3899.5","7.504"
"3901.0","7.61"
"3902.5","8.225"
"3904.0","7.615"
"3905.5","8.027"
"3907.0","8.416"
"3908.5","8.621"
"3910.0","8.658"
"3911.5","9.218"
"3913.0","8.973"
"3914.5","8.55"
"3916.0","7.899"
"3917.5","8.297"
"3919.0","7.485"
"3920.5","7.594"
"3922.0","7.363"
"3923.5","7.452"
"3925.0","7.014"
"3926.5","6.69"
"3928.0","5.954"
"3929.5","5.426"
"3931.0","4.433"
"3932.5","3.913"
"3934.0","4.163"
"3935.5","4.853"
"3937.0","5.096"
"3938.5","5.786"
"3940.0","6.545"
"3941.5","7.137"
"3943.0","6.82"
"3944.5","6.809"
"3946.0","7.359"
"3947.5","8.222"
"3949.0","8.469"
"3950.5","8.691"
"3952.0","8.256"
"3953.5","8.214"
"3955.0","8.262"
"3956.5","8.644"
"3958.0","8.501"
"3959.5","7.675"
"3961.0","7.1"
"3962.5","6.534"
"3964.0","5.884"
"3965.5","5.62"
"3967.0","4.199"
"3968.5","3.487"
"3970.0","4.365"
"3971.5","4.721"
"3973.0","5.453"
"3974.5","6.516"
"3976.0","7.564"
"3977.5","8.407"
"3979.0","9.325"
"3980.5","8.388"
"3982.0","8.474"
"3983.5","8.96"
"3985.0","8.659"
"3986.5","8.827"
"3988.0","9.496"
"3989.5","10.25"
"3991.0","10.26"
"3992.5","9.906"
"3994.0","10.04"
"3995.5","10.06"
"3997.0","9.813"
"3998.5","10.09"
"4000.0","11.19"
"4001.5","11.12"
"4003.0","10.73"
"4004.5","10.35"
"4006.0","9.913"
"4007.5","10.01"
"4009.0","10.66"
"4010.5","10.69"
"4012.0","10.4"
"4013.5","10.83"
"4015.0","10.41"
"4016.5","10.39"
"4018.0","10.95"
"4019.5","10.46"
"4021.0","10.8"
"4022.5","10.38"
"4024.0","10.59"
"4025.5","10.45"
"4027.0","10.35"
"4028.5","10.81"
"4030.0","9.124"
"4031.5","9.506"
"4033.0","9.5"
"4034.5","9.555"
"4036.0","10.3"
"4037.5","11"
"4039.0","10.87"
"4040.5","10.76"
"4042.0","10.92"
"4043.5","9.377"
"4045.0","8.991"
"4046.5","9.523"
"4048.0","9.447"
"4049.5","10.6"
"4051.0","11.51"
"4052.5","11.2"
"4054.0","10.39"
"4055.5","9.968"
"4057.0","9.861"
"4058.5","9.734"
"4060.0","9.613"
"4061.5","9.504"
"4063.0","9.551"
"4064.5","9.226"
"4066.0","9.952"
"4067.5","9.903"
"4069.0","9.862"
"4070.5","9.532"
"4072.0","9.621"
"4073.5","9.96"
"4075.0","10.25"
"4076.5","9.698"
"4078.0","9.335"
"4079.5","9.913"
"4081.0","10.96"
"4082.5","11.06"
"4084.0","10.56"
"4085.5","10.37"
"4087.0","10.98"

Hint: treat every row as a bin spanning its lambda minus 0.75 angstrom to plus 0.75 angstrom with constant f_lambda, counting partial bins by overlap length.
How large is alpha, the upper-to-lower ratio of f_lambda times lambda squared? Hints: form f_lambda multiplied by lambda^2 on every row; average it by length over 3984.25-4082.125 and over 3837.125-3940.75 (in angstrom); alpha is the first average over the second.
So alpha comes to 1.57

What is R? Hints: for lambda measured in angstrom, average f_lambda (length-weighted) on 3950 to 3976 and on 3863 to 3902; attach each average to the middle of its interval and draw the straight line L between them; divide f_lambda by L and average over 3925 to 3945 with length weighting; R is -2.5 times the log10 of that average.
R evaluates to 0.19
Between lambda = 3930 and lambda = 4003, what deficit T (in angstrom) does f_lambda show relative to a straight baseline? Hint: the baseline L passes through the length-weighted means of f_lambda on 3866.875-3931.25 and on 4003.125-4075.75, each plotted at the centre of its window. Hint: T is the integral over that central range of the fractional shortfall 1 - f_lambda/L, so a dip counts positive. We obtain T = 9.9 angstrom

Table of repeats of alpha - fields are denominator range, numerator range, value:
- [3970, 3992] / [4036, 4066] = 1.29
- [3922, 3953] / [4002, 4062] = 1.66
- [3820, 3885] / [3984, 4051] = 1.69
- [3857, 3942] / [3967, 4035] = 1.39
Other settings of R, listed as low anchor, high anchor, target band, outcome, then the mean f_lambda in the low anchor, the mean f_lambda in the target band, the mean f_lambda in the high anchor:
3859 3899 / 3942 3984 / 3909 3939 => 0.06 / 7.15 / 6.76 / 7.16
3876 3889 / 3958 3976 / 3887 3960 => -0.16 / 6.76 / 7.28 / 5.8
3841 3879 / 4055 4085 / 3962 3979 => 0.41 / 7.07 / 5.85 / 9.91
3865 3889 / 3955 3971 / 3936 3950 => -0.07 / 7.1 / 6.91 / 6.27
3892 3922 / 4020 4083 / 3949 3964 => 0.11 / 8.01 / 7.91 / 10.1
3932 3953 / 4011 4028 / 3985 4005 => -0.09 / 6.63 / 10.1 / 10.6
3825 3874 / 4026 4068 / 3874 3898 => 0.03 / 6.46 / 6.95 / 10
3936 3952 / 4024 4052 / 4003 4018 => -0.13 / 7.11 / 10.4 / 10.2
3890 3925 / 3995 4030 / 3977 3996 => 0.06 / 7.87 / 9.31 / 10.5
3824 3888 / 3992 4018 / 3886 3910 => 0.03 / 6.56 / 7.46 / 10.4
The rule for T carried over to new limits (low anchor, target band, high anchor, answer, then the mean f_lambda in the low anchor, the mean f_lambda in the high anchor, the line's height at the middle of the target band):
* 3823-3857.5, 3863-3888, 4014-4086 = -1.65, 6.06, 10.1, 6.75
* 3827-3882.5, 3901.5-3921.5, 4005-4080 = -1.58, 6.58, 10.1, 7.65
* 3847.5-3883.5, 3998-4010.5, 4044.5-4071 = -1.87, 7.19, 9.92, 9.16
